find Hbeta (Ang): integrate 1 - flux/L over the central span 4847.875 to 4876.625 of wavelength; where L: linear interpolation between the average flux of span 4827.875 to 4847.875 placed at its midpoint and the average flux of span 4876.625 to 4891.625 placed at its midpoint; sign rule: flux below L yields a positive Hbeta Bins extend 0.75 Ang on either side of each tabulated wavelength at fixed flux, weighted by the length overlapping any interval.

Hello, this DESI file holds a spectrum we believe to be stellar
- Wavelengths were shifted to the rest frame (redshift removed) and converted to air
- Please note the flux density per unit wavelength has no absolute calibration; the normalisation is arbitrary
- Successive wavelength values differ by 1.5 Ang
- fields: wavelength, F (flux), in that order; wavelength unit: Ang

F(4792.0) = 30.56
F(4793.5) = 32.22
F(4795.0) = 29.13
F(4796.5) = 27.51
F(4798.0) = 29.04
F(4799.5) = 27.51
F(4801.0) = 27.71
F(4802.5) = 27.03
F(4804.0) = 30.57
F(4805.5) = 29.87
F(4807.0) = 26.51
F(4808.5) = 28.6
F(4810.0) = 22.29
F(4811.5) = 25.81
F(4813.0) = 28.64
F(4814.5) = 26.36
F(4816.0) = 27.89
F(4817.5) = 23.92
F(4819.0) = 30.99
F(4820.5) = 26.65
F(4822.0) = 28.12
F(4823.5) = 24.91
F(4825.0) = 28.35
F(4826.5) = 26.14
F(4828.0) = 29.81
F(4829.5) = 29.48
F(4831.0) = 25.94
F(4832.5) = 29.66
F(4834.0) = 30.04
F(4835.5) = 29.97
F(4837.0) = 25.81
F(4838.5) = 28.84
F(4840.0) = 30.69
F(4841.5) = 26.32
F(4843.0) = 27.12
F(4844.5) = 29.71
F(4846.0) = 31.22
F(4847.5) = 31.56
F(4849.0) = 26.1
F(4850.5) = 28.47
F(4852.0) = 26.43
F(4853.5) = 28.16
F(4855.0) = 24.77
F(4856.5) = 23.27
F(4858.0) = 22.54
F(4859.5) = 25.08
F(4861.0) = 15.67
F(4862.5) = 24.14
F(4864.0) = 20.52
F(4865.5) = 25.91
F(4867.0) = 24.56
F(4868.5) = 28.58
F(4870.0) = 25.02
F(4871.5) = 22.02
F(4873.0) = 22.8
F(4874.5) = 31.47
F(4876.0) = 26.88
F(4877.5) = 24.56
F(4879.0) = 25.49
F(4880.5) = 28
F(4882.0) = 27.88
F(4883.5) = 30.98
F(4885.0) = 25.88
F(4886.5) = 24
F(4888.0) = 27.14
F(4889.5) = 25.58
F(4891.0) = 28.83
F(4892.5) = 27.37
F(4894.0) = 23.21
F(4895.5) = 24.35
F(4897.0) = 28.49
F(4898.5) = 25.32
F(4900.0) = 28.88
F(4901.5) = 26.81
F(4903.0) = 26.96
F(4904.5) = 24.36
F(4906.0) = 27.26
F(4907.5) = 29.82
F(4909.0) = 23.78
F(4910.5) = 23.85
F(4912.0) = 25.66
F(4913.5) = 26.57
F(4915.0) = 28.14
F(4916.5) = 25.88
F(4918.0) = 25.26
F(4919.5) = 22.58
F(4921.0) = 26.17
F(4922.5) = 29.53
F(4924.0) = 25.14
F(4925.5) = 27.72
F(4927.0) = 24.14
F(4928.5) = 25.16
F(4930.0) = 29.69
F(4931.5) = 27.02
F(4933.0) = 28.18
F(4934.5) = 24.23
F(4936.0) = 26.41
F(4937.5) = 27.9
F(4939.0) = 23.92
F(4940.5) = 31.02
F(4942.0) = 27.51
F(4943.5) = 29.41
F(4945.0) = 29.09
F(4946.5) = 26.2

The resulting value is 3.0 Ang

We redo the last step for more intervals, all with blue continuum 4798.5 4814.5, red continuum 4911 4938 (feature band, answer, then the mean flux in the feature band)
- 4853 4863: 1.4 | 23.2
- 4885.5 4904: 0.2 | 26.4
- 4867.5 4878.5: 0.4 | 25.9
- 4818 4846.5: -1.2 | 28.3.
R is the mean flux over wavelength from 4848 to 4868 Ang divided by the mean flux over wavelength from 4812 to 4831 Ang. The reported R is 0.89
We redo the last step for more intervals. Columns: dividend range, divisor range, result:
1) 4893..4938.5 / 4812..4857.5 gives 0.95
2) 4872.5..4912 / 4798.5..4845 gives 0.96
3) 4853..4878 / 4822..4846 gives 0.86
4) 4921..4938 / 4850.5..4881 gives 1.08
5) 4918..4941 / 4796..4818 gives 0.97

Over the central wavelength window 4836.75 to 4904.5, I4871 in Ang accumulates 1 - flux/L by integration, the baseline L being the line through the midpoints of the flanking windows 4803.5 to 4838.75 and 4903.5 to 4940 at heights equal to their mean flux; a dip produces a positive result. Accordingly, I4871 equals 1.7 Ang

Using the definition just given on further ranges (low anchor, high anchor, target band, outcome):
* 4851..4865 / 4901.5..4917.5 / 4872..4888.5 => -1.4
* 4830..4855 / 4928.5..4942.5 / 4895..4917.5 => 0.9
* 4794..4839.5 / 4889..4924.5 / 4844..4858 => -0.1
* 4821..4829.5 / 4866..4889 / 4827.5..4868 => 0.5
